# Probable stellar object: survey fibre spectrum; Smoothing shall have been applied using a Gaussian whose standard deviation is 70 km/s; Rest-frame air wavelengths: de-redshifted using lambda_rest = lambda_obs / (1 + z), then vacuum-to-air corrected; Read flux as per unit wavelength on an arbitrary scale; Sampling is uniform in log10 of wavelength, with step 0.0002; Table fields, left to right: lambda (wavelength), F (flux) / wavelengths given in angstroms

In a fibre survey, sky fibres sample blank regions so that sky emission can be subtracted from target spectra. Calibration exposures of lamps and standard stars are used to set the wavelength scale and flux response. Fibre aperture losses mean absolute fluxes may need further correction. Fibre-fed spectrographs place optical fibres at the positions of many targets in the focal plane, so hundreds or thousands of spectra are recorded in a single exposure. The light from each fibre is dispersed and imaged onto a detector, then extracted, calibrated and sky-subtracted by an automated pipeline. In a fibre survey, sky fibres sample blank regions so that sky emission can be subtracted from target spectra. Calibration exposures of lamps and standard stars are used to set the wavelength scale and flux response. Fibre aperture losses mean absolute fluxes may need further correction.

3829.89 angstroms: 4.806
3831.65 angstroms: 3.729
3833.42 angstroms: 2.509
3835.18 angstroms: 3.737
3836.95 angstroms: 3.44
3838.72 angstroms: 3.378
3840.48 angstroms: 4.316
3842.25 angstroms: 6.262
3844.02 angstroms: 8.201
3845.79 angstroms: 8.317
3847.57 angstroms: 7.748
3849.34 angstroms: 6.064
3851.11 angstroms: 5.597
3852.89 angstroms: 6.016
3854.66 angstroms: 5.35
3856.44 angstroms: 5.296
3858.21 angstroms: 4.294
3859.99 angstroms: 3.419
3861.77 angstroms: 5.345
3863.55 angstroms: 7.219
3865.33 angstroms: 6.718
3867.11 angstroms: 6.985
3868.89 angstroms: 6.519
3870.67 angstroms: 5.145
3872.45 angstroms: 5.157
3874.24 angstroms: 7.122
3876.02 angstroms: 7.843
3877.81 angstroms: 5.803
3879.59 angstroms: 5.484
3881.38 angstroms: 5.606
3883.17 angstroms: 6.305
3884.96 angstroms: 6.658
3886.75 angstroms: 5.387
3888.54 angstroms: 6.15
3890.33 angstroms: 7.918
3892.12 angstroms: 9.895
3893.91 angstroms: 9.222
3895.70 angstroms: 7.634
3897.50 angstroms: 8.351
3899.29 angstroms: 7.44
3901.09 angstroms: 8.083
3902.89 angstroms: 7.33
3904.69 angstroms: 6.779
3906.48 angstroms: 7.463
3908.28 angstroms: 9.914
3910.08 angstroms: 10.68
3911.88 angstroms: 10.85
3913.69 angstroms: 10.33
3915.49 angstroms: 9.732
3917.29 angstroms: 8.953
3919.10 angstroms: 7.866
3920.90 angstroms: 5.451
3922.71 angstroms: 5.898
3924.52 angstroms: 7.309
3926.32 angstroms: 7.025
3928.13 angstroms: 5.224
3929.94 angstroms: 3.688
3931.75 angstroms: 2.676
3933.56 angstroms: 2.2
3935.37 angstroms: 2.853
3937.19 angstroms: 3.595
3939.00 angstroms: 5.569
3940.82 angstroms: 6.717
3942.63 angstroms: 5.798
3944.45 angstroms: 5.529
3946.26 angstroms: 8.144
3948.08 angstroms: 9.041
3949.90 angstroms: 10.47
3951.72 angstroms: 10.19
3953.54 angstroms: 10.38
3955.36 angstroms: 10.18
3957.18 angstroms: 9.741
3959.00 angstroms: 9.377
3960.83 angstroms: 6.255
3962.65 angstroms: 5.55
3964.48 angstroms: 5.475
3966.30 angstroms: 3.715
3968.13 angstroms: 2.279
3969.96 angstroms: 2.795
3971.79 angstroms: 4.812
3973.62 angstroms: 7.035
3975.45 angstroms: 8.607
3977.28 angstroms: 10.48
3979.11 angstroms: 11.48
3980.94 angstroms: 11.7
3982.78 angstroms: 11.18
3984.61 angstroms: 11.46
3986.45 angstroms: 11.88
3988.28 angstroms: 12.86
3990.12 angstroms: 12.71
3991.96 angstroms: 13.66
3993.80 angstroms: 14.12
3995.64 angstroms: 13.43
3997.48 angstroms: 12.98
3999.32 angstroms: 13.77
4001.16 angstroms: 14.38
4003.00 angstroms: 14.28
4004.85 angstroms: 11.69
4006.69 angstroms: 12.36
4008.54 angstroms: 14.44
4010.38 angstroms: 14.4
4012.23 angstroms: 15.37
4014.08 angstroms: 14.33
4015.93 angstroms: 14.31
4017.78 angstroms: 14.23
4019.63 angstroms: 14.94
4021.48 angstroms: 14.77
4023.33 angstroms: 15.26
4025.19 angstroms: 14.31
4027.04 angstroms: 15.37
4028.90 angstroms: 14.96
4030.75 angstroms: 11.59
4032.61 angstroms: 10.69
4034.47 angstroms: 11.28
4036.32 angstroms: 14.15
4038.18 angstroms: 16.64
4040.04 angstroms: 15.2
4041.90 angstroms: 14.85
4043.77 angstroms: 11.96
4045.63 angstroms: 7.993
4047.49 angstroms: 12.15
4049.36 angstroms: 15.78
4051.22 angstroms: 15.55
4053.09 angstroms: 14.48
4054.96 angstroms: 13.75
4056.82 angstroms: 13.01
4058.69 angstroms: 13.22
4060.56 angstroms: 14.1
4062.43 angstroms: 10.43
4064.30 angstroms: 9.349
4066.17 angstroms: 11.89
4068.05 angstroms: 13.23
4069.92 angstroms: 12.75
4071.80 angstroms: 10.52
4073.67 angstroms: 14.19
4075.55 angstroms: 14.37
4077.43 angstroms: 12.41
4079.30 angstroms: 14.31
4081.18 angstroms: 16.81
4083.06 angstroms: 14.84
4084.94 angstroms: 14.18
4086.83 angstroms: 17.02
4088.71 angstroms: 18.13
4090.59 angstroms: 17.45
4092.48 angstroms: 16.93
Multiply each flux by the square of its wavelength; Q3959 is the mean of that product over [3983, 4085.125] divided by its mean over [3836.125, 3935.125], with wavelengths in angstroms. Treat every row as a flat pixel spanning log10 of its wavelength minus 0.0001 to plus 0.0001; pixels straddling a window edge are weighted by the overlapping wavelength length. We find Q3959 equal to 2.2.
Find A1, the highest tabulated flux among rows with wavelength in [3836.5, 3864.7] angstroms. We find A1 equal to 8.317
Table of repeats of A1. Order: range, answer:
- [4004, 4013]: 15.37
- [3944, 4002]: 14.38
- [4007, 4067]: 16.64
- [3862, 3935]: 10.85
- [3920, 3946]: 7.309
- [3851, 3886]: 7.843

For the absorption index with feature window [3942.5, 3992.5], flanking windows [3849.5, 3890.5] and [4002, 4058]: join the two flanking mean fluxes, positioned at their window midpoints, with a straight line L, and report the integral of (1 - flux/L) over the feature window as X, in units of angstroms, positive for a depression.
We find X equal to 9.74 angstroms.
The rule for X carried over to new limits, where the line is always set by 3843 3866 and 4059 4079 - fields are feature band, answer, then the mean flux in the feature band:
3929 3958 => 7.1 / 6.67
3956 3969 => 4.3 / 6.15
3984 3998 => -3.9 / 12.9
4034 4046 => -2.0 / 13.5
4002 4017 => -4.5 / 13.9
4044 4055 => -1.2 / 13.2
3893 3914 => -3.0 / 8.63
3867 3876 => 0.5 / 6.28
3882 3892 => 0.5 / 6.72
